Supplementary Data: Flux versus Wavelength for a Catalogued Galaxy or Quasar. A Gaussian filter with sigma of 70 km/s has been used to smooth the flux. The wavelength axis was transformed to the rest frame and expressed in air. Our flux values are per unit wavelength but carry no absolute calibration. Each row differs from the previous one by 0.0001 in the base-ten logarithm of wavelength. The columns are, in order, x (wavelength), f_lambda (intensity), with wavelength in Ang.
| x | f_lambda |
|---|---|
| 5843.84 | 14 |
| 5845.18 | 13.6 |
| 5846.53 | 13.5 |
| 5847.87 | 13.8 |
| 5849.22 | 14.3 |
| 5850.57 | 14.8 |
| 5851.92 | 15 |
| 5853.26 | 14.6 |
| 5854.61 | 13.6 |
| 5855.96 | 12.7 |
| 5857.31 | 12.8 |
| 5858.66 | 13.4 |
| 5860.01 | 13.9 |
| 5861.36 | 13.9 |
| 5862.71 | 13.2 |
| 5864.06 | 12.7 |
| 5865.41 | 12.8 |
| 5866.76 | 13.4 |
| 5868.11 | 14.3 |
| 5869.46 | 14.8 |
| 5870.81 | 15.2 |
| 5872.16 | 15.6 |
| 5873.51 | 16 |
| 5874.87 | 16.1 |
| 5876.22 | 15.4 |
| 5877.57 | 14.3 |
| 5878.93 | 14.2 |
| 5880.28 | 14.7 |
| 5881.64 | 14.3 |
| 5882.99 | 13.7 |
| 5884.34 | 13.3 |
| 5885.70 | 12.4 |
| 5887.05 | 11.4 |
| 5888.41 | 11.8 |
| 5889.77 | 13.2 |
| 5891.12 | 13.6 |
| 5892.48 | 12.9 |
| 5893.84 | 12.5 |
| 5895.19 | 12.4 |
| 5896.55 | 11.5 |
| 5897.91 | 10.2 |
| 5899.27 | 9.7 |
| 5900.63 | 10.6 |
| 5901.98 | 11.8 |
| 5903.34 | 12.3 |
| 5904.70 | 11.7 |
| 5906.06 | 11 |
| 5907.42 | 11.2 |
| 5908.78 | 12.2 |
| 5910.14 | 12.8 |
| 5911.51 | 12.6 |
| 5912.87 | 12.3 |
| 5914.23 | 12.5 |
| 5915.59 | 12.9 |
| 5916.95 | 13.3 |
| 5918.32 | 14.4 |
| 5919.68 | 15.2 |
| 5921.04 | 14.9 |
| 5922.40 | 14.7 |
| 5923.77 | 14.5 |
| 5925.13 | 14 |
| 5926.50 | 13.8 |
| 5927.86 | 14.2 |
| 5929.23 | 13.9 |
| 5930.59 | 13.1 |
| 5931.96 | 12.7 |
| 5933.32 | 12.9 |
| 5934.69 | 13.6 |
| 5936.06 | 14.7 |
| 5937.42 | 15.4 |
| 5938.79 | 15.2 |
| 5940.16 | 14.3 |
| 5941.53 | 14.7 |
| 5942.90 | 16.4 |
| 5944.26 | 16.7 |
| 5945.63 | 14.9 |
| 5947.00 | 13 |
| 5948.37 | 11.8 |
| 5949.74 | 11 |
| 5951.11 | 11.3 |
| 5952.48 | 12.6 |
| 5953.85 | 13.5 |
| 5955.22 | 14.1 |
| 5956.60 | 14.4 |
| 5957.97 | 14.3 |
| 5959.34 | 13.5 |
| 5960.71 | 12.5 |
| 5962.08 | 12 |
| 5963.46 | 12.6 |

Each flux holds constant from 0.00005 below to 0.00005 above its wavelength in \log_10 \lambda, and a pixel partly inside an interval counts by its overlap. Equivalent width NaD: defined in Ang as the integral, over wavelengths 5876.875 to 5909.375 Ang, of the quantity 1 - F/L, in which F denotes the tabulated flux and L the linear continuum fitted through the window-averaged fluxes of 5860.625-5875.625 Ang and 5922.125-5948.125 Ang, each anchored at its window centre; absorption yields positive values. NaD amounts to 4.5 Ang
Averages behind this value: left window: 14.4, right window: 14.3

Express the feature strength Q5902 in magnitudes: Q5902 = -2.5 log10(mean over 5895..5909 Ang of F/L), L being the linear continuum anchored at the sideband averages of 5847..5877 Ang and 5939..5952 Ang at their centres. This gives 0.24 mag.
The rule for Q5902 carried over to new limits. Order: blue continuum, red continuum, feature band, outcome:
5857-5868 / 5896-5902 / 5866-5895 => -0.16 mag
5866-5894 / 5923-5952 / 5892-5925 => 0.12 mag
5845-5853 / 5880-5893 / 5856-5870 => 0.03 mag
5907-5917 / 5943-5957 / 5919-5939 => -0.10 mag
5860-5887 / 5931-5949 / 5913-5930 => 0.02 mag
